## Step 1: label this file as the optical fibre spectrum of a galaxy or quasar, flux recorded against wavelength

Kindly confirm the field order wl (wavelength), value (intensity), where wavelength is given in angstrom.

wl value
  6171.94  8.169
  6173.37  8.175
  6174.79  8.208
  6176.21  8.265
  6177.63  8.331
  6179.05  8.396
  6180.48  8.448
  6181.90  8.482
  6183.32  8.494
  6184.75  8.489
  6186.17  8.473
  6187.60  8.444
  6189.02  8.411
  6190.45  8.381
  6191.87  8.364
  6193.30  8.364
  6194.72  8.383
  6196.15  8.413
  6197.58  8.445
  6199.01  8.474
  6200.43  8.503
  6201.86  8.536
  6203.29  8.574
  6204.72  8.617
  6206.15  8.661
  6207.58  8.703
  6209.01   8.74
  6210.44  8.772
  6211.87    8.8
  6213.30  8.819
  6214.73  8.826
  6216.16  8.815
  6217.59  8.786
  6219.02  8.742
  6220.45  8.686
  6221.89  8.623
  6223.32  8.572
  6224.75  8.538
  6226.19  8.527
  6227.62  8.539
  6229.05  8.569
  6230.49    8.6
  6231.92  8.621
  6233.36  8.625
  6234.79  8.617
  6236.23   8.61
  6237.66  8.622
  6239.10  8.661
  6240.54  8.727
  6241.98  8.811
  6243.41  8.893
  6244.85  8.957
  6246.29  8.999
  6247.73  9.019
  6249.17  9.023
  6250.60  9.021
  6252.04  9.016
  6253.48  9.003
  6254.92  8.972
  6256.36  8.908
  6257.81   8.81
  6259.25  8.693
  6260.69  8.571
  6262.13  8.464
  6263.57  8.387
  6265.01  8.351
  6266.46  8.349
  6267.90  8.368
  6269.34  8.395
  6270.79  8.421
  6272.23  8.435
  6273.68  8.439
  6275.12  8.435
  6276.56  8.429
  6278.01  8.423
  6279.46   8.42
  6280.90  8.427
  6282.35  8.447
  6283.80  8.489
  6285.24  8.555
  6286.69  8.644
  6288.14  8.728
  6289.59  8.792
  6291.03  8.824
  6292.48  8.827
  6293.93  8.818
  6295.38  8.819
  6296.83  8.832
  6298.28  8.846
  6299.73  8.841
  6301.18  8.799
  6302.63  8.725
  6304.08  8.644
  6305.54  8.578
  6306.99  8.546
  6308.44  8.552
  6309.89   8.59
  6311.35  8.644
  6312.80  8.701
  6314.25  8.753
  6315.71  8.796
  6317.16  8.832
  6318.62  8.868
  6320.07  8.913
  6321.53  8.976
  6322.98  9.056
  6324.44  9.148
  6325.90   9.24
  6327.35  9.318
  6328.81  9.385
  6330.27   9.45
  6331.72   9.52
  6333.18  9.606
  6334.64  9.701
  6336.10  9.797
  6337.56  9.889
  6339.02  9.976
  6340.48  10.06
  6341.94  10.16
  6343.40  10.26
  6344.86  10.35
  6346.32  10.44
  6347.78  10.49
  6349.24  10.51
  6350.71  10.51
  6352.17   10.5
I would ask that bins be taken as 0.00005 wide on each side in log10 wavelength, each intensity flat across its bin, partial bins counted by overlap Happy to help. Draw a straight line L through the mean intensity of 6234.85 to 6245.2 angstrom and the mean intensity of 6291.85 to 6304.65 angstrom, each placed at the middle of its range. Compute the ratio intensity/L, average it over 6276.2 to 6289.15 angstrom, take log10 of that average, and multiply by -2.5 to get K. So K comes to 0.03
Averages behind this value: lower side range 8.74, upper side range 8.8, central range 8.51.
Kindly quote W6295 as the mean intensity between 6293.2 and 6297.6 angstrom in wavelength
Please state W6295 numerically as 8.82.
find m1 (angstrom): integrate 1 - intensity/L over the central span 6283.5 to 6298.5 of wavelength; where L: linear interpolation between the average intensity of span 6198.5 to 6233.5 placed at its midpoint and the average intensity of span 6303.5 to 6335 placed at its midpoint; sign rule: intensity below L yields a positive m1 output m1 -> 0.2 angstrom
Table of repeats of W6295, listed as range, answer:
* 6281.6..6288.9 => 8.57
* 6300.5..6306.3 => 8.68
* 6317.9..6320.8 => 8.9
